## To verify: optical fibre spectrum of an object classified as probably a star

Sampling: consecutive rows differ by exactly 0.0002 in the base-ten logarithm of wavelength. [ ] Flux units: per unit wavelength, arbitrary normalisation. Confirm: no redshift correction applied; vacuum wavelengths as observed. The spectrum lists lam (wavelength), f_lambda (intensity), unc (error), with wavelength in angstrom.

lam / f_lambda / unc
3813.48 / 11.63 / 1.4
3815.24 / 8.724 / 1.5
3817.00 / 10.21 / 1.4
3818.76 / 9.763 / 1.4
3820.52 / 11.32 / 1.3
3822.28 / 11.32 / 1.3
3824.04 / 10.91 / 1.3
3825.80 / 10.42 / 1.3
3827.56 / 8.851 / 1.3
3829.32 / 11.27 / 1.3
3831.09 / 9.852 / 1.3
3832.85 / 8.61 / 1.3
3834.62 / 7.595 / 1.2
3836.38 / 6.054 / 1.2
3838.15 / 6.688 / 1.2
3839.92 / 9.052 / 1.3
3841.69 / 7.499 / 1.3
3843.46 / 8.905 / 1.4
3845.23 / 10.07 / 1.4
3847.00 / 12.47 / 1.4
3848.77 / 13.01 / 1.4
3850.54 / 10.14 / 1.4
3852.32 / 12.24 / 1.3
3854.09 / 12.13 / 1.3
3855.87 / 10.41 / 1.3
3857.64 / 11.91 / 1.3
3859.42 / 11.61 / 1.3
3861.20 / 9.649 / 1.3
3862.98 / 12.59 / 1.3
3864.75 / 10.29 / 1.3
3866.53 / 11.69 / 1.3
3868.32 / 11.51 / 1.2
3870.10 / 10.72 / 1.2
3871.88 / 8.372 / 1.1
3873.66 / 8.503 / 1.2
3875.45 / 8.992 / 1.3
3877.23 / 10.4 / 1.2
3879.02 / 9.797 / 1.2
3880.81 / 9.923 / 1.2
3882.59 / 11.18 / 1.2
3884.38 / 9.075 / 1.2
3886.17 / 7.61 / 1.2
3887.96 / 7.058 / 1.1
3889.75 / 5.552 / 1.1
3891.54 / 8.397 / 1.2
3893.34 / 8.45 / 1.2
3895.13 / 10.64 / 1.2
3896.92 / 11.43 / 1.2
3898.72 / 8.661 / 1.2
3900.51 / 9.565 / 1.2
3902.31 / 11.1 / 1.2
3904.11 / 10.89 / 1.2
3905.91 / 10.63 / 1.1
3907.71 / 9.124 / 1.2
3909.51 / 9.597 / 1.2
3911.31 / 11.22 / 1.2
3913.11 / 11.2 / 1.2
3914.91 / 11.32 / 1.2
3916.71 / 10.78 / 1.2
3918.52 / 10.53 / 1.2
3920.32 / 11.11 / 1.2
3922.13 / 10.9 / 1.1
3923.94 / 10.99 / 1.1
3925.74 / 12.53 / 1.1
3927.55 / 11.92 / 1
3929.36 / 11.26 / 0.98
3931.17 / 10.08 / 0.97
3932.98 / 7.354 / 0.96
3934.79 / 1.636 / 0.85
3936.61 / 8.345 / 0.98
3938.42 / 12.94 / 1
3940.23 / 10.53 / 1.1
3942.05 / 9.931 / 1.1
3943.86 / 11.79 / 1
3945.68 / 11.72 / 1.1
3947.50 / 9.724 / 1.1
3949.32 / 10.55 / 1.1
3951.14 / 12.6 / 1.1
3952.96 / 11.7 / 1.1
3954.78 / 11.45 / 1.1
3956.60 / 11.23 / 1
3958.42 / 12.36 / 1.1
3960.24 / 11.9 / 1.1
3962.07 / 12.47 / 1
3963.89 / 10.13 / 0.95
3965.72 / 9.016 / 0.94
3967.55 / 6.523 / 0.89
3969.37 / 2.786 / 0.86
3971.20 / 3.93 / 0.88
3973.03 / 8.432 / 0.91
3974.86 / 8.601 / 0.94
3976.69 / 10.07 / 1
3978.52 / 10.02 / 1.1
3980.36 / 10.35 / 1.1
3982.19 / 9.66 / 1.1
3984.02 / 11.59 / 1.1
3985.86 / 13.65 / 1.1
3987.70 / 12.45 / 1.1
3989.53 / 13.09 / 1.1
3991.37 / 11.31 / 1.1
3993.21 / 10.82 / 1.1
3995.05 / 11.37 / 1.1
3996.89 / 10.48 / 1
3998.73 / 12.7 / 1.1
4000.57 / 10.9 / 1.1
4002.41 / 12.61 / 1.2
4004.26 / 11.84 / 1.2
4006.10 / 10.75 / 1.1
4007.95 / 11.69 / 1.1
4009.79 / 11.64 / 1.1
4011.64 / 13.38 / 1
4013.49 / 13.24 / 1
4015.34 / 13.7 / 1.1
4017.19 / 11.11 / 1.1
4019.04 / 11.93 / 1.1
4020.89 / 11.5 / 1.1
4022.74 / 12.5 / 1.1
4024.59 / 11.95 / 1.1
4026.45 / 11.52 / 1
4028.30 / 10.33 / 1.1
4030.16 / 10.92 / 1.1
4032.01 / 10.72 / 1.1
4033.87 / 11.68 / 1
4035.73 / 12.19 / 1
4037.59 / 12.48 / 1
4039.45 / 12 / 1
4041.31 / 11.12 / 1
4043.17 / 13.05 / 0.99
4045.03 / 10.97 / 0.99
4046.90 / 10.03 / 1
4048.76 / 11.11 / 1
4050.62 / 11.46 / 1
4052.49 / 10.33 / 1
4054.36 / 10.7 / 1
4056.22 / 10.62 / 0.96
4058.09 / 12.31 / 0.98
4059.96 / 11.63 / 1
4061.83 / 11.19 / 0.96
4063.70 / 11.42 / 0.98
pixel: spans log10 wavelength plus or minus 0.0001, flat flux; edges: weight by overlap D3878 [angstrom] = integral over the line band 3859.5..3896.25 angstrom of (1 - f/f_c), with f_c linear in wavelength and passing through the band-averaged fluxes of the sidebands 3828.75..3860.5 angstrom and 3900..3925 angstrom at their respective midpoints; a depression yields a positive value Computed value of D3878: 2.6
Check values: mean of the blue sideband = 9.96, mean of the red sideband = 10.7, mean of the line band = 9.58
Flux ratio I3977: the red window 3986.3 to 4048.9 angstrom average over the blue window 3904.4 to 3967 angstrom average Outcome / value 1.1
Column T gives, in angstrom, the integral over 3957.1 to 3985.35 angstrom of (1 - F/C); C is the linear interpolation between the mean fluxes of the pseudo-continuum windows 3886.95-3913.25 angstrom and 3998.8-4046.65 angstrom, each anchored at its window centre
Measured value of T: 4.1 angstrom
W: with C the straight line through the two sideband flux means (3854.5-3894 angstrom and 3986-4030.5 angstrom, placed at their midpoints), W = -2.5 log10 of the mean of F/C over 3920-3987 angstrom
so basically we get 0.10 mag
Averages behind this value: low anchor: 9.75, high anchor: 11.9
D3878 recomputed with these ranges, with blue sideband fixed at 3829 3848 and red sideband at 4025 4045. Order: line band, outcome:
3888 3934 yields -1.2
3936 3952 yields -1.0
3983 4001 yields -1.4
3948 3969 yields -0.3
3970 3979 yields 2.3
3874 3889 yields 0.4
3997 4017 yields -1.7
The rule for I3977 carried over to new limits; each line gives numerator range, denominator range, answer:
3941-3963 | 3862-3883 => 1.11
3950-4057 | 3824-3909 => 1.13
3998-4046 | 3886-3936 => 1.22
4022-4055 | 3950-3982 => 1.18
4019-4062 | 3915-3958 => 1.08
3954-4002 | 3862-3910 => 1.06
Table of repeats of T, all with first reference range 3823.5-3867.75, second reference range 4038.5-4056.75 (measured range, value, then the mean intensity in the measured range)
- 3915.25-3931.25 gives -1.0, 11.2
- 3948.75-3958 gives -0.8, 11.6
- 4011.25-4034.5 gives -1.7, 11.9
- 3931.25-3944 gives 2.1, 8.84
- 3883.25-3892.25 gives 2.4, 7.62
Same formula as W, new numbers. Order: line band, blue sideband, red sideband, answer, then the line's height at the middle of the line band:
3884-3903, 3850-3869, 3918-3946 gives 0.21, 10.8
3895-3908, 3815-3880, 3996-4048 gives 0.03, 10.6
